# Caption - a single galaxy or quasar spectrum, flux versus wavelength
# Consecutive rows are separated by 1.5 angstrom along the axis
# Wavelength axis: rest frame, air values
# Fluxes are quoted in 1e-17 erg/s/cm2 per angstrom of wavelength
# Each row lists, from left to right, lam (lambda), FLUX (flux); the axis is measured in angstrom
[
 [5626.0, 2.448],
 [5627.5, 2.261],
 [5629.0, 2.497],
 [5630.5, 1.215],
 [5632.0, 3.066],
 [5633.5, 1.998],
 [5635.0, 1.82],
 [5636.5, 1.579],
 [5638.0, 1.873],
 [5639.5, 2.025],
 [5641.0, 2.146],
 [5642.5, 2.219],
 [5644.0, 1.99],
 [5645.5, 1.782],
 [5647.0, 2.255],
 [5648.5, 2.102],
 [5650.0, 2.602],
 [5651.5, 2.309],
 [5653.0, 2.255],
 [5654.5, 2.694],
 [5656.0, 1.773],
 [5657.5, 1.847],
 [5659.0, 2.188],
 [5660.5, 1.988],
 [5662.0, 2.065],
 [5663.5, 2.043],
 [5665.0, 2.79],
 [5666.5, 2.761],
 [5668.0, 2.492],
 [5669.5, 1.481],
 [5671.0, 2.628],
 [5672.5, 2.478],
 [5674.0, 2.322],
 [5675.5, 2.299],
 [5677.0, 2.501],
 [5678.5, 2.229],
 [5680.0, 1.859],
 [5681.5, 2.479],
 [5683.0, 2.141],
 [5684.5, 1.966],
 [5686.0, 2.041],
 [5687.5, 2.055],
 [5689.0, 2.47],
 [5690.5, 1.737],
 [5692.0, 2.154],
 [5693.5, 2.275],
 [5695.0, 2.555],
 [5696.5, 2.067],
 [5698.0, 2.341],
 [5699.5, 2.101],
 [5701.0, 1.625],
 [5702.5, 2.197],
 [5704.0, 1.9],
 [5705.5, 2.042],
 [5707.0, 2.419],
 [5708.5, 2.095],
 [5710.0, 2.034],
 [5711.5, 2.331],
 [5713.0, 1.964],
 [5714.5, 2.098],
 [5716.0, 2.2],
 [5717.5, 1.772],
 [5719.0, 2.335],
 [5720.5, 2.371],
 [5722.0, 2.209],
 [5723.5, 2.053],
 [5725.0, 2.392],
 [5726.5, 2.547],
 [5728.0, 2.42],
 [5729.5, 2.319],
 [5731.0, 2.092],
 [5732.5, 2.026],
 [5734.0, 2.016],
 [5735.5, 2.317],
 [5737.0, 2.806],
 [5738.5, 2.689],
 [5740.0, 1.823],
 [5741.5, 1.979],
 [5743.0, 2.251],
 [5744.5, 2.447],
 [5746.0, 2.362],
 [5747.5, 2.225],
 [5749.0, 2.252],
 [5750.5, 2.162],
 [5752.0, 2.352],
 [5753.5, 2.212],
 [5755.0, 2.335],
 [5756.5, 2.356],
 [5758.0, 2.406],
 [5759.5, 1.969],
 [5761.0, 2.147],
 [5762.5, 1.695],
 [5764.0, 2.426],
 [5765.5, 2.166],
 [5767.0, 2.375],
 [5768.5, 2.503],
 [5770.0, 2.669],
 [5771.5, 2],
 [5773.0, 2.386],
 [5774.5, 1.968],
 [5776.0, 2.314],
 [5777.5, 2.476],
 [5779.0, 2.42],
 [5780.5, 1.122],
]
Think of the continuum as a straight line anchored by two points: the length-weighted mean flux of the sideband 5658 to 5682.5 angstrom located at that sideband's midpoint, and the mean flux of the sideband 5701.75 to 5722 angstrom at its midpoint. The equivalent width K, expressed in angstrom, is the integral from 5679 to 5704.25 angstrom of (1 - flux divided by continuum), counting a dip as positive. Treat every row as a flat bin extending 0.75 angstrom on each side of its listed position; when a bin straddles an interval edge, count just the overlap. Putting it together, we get 1.0 angstrom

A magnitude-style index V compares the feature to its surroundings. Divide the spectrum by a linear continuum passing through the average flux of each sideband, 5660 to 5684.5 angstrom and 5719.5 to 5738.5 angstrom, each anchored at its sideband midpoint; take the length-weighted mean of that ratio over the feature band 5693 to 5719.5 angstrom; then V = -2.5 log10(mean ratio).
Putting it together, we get 0.08 mag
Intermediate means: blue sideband 2.28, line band 2.13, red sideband 2.31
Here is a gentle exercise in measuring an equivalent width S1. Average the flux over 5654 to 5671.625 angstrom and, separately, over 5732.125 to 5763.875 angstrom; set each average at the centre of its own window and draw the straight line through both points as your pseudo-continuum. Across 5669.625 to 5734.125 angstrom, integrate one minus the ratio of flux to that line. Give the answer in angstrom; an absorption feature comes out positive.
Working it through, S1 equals 1.2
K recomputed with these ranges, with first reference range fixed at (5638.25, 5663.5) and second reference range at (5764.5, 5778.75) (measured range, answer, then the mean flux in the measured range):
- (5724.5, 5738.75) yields -0.57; 2.35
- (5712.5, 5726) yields 0.45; 2.17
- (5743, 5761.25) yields 0.16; 2.27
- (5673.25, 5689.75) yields -0.26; 2.21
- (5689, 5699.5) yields -0.01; 2.2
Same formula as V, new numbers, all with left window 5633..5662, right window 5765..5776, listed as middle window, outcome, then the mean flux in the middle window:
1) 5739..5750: 0.02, 2.2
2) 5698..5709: 0.05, 2.07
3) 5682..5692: 0.03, 2.09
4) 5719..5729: -0.06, 2.33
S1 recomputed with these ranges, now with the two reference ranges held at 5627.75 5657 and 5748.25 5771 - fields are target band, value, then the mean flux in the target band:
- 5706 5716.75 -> 0.2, 2.16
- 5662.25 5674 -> -1.2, 2.36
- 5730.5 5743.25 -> 0.1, 2.22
